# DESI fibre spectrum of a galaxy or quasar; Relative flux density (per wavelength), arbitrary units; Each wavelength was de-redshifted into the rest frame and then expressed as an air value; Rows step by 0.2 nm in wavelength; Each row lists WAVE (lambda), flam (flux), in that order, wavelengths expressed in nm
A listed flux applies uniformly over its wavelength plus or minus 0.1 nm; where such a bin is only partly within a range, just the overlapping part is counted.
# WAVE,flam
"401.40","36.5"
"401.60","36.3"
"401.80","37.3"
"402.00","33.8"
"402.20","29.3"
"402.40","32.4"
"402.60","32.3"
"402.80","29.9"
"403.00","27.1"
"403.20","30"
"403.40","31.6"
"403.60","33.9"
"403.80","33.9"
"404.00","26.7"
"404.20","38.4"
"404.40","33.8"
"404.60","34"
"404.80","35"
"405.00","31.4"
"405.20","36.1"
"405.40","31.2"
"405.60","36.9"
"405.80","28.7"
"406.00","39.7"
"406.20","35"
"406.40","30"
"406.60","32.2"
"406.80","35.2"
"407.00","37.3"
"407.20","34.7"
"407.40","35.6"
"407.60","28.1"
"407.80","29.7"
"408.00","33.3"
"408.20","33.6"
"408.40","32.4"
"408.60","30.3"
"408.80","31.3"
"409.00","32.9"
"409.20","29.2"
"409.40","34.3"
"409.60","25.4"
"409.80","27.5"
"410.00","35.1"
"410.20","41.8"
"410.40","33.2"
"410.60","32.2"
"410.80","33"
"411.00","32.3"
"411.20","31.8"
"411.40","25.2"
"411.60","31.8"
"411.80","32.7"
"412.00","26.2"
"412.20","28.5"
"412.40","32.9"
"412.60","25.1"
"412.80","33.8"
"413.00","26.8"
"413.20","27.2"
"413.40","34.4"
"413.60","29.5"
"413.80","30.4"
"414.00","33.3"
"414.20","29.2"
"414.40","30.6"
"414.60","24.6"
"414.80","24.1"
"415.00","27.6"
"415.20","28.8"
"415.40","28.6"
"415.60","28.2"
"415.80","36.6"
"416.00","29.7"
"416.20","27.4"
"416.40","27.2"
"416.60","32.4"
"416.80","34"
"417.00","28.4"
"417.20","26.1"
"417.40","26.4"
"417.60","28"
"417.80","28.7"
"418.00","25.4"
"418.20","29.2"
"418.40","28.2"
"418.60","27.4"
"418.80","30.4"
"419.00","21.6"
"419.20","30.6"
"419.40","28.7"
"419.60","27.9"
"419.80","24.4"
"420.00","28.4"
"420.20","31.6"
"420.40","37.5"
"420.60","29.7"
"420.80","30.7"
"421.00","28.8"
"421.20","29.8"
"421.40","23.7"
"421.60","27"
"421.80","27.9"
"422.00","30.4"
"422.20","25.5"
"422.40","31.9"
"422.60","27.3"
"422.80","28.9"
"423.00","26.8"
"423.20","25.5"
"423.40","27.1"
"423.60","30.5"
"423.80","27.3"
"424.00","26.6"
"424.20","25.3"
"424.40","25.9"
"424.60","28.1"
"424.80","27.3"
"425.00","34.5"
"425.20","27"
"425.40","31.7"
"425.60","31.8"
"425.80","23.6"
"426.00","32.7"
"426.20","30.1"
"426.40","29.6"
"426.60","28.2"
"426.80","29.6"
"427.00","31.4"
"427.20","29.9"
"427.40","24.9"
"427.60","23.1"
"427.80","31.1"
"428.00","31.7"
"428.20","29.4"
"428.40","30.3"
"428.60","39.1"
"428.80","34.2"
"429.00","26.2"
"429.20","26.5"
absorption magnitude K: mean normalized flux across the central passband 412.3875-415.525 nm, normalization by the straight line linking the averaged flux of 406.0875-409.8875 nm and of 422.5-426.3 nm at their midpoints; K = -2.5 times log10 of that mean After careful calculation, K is 0.06 mag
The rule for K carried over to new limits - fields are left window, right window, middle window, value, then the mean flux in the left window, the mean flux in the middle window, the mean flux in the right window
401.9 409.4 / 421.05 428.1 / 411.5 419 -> 0.05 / 32.6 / 29.1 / 28.4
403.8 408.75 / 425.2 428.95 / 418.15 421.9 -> 0.09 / 33.3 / 28.6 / 30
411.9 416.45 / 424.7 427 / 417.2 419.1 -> 0.08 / 29.2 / 27.2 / 29.7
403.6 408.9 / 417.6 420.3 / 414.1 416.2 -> 0.03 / 33.3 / 28.7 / 27.9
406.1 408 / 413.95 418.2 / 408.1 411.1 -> -0.01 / 33.1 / 32.3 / 28.8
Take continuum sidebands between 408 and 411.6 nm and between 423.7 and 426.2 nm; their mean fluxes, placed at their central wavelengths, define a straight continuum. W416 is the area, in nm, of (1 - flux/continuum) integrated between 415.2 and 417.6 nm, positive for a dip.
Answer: 0.08 nm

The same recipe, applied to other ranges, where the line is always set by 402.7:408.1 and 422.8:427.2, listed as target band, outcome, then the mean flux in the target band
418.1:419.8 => 0.12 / 27.8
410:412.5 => -0.02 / 31.9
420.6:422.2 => 0.06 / 28.2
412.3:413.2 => 0.06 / 29.4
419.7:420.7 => -0.02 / 30.3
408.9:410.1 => 0.05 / 30.7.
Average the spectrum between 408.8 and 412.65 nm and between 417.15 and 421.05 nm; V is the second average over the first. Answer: 0.9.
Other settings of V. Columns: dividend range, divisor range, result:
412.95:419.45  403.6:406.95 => 0.85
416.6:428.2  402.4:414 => 0.89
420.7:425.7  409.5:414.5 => 0.92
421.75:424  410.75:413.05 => 0.93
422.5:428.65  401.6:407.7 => 0.87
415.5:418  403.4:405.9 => 0.88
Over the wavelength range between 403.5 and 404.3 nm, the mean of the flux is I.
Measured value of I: 33.2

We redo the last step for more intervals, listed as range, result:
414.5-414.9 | 24.4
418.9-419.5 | 27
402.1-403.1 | 30.2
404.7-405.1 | 33.2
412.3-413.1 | 29.6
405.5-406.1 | 35.1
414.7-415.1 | 25.9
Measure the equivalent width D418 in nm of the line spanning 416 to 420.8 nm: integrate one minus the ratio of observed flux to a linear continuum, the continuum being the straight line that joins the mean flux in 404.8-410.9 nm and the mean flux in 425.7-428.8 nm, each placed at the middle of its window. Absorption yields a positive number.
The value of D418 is 0.38 nm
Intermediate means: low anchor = 32.9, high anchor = 29.8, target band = 28.7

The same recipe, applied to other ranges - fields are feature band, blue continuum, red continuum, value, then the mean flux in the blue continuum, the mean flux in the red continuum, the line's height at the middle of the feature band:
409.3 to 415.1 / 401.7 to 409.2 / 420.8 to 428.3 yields 0.17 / 32.8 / 28.5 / 31.3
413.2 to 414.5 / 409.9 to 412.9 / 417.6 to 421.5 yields -0.01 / 31.7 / 28.5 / 30.8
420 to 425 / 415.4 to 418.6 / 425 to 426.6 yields 0.16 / 29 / 29.7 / 29.5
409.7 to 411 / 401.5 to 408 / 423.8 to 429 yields -0.06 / 33.1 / 29.4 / 32.1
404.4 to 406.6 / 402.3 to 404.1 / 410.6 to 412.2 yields -0.21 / 30.9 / 30.4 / 30.7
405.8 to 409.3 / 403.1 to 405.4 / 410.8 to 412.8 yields -0.12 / 33.1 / 30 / 31.7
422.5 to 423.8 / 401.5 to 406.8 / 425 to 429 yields 0.12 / 33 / 30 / 30.5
